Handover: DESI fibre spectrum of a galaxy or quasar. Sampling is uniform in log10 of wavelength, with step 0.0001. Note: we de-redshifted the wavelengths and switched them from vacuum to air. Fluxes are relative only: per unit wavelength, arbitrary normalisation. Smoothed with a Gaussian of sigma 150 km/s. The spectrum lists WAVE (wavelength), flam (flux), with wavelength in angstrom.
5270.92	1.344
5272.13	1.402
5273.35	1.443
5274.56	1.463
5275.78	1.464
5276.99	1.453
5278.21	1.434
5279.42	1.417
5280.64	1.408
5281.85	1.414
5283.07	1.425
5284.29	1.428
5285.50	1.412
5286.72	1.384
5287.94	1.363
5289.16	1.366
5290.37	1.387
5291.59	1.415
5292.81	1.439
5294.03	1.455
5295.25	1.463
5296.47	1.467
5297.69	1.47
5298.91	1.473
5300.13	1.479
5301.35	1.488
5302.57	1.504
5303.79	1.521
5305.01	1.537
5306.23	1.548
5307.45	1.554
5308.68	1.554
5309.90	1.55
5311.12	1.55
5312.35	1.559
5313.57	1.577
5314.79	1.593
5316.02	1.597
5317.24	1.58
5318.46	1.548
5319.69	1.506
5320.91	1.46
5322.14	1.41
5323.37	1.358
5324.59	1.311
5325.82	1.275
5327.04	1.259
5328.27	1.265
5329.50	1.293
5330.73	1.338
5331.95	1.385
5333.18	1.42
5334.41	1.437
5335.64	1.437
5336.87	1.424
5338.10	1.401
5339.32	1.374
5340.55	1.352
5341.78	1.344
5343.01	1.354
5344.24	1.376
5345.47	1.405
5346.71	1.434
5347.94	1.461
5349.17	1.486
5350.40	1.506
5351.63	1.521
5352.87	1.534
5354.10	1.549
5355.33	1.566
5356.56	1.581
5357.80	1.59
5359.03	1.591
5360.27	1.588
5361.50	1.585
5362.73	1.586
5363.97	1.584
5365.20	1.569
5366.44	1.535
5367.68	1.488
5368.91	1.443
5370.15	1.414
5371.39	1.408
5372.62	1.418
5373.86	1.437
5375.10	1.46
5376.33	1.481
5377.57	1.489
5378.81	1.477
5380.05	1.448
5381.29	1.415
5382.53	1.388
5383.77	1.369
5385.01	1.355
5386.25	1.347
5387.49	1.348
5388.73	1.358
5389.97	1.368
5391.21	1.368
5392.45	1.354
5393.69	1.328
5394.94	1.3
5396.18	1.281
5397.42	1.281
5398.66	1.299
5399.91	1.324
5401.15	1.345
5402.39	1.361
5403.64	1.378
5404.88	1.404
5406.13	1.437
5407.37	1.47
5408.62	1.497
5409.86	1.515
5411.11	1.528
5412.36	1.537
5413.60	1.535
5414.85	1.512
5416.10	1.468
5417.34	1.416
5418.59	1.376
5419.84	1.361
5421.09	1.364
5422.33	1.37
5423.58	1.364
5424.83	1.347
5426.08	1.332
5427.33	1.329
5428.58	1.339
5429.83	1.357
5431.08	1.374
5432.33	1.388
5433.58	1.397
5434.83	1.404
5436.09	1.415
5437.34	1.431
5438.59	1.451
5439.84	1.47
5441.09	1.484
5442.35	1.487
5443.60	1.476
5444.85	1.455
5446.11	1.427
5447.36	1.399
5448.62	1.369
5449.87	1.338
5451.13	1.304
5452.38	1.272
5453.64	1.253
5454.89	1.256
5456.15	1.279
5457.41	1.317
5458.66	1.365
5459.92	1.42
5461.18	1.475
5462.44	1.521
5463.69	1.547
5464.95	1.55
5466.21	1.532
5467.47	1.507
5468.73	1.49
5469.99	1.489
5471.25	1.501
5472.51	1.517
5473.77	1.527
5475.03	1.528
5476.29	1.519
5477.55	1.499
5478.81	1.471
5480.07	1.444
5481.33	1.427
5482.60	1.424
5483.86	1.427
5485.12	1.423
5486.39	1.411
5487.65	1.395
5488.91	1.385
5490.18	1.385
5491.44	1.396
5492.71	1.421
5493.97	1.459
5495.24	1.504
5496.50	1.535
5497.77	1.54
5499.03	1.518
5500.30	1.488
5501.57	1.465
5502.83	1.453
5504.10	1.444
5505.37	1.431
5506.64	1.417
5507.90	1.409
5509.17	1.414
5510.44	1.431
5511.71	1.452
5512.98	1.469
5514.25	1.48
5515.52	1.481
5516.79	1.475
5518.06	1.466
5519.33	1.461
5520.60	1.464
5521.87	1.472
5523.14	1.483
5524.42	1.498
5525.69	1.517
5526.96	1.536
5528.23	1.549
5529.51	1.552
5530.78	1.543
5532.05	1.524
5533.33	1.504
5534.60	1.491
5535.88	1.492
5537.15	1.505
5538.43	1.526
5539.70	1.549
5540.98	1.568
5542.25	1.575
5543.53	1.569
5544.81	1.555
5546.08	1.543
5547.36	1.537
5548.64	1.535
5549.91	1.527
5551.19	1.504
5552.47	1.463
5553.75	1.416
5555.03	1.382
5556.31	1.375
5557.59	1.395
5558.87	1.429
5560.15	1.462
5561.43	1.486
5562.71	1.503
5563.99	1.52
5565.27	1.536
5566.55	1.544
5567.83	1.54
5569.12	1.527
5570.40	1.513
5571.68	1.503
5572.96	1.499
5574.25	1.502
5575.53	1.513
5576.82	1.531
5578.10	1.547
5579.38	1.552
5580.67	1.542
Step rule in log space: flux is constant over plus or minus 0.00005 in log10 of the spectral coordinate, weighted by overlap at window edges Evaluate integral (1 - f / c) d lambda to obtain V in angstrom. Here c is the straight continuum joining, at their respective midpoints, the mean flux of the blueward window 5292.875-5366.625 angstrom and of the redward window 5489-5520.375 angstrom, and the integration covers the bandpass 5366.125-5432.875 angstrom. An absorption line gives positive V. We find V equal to 3.0 angstrom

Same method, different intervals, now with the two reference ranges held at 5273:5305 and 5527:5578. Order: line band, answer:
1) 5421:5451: 1.6 angstrom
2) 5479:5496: 0.8 angstrom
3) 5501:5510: 0.4 angstrom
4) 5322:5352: 1.5 angstrom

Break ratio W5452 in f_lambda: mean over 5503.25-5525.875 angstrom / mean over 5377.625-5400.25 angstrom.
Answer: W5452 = 1.07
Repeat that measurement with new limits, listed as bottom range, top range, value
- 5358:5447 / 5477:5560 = 1.04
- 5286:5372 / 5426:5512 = 0.98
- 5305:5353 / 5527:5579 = 1.04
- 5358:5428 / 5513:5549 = 1.06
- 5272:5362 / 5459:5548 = 1.02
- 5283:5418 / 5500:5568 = 1.03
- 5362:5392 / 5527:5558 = 1.05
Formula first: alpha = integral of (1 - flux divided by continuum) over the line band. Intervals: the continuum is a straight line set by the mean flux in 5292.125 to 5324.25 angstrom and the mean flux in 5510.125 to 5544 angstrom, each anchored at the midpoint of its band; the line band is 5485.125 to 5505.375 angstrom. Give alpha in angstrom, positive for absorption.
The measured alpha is 0.7 angstrom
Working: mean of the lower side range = 1.51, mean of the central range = 1.45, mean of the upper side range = 1.51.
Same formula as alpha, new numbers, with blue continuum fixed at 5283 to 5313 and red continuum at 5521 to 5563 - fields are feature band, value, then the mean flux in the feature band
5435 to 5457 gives 1.54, 1.39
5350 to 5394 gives 0.38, 1.47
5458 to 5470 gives 0.03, 1.49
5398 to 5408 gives 0.73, 1.38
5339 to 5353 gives 0.49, 1.43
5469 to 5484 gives 0.11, 1.48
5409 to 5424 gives 0.40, 1.45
